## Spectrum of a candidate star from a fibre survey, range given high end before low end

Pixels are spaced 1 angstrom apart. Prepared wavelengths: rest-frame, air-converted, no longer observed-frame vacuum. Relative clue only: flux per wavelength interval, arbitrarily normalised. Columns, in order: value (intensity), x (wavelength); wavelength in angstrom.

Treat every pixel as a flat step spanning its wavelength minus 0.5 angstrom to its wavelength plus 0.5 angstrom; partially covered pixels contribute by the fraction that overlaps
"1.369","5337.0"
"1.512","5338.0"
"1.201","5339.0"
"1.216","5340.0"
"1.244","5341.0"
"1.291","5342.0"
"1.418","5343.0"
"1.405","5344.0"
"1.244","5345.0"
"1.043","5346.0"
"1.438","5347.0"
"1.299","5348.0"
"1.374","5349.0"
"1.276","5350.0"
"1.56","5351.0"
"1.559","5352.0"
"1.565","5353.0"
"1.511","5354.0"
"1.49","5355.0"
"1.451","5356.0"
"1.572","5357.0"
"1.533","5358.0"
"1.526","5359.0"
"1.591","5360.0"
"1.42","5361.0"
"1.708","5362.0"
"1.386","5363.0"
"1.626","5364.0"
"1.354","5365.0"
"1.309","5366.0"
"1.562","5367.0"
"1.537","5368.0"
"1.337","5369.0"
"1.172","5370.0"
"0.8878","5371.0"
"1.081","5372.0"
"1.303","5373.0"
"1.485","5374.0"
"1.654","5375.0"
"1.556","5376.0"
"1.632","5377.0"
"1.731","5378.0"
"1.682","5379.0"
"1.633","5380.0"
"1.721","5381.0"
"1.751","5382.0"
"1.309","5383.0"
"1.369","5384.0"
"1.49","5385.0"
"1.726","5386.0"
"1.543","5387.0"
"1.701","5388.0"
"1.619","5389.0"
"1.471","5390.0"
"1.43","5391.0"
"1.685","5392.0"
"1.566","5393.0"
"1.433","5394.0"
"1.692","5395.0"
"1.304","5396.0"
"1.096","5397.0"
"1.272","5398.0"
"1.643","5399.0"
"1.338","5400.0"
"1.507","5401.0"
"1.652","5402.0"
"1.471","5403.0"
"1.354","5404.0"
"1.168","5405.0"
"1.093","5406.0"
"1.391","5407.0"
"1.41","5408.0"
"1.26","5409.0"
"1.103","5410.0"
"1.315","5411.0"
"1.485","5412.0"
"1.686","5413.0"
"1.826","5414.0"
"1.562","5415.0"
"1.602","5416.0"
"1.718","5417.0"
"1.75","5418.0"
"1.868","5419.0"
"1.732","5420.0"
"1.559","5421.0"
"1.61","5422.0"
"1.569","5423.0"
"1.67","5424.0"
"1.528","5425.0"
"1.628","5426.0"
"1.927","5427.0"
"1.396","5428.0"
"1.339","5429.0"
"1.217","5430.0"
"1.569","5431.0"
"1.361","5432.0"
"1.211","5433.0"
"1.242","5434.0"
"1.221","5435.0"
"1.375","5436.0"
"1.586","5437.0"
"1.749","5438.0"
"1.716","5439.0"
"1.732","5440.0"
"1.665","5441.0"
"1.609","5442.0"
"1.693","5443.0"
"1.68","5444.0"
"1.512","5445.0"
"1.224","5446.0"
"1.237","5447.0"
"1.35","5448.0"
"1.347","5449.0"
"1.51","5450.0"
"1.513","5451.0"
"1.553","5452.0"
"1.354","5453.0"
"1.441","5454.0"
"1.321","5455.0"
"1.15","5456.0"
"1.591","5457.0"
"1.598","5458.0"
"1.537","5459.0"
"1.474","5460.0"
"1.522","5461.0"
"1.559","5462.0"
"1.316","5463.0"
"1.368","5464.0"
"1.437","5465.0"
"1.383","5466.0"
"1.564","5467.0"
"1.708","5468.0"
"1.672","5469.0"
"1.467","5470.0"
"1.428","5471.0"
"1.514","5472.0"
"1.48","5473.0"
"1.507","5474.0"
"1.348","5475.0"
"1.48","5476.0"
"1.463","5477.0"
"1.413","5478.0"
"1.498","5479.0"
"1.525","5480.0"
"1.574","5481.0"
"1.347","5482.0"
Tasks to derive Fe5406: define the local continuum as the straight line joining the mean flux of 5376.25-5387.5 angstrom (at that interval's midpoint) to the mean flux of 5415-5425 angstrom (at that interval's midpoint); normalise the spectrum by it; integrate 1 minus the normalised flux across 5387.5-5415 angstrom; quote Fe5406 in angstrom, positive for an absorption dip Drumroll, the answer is 3.11 angstrom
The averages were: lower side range 1.6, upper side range 1.66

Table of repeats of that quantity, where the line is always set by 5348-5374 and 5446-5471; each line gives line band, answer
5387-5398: -0.4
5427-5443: -0.5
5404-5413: 0.8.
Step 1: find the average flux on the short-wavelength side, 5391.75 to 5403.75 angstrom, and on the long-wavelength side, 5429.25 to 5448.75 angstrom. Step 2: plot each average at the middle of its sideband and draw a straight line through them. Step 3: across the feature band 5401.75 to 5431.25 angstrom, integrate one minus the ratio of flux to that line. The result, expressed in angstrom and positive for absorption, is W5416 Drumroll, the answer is -0.96 angstrom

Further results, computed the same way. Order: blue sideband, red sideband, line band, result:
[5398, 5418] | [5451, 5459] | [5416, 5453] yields -2.13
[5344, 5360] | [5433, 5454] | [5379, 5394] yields -1.22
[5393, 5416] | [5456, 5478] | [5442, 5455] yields 0.12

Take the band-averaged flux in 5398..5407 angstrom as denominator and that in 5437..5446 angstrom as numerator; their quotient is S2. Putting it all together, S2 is 1.18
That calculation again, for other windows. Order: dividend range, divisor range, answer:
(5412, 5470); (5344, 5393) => 1.03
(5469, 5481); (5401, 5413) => 1.09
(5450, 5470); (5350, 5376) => 1.02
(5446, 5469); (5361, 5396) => 0.96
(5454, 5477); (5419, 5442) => 0.96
